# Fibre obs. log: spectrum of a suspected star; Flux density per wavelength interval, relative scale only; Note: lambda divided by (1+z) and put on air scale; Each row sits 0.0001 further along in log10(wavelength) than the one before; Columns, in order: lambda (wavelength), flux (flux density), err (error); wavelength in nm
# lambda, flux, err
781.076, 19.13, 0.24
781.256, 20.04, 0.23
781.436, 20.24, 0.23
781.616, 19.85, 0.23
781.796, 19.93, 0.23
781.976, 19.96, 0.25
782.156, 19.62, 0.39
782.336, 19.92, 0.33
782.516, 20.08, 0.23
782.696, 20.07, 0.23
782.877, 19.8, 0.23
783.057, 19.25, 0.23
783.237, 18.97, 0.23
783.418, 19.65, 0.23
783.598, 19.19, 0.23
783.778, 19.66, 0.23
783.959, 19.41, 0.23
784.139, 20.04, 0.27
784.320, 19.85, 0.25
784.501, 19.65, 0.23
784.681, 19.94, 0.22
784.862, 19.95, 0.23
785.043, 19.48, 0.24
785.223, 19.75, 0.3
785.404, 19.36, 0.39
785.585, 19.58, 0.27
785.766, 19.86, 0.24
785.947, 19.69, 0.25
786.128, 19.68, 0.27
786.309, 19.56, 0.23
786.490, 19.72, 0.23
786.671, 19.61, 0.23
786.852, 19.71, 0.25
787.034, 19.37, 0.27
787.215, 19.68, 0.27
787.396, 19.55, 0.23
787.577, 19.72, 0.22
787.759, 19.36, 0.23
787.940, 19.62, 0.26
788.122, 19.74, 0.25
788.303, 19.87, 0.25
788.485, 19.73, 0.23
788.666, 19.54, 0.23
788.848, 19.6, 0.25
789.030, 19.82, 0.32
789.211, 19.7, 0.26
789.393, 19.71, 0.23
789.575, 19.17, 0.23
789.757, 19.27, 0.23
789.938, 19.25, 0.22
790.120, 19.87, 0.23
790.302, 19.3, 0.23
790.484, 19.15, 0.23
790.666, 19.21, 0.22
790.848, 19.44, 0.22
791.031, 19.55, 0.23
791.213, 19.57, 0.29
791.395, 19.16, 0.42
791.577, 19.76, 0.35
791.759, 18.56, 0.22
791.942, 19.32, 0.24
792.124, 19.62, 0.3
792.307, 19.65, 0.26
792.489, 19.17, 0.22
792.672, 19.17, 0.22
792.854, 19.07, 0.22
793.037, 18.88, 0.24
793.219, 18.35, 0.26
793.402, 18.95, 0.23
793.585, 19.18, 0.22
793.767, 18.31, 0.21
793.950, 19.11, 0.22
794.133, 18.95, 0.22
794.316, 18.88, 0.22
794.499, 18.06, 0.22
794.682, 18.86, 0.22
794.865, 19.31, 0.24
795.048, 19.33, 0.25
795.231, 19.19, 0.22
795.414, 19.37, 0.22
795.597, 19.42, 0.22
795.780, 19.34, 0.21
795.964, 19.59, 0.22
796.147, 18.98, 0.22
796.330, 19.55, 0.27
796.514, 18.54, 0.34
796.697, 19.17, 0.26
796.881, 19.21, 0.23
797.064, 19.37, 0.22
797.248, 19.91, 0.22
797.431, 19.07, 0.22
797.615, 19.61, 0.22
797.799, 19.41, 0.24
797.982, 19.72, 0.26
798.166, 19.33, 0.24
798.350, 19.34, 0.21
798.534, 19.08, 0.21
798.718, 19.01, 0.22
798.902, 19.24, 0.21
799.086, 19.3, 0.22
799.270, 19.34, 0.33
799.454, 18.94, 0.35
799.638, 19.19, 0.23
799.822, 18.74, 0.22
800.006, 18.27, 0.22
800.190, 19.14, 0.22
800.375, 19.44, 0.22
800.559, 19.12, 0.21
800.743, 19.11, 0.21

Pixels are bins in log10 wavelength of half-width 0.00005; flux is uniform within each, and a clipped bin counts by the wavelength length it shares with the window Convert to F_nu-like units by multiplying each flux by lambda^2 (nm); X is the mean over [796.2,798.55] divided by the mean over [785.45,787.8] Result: 1.0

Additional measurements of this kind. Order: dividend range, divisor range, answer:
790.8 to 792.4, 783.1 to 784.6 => 1.01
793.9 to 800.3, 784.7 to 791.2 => 1.00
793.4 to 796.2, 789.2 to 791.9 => 0.99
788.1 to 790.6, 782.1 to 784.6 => 1.01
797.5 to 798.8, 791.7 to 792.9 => 1.02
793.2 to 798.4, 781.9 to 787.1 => 1.00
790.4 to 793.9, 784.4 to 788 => 0.99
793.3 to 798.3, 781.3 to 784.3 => 1.00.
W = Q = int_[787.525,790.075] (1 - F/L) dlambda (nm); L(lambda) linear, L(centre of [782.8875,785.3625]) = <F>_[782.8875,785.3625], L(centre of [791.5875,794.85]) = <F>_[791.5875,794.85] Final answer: -0.04 nm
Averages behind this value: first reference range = 19.6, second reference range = 19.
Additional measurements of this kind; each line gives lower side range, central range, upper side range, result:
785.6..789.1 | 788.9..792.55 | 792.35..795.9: -0.02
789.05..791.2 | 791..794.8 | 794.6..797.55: 0.06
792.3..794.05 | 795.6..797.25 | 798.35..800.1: -0.02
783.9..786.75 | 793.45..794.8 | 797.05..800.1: 0.04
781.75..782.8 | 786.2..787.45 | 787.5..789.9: 0.01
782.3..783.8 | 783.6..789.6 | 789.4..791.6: -0.04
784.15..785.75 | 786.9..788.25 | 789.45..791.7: 0.00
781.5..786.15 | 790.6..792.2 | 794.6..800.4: 0.01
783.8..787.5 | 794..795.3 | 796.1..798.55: 0.03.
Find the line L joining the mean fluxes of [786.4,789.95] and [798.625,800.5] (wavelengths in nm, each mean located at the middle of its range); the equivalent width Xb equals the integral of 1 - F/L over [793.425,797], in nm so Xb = 0.04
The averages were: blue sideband 19.6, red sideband 19.1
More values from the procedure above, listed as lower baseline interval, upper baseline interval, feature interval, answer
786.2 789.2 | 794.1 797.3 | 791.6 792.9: 0.01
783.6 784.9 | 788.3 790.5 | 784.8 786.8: 0.00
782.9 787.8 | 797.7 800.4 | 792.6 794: 0.03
